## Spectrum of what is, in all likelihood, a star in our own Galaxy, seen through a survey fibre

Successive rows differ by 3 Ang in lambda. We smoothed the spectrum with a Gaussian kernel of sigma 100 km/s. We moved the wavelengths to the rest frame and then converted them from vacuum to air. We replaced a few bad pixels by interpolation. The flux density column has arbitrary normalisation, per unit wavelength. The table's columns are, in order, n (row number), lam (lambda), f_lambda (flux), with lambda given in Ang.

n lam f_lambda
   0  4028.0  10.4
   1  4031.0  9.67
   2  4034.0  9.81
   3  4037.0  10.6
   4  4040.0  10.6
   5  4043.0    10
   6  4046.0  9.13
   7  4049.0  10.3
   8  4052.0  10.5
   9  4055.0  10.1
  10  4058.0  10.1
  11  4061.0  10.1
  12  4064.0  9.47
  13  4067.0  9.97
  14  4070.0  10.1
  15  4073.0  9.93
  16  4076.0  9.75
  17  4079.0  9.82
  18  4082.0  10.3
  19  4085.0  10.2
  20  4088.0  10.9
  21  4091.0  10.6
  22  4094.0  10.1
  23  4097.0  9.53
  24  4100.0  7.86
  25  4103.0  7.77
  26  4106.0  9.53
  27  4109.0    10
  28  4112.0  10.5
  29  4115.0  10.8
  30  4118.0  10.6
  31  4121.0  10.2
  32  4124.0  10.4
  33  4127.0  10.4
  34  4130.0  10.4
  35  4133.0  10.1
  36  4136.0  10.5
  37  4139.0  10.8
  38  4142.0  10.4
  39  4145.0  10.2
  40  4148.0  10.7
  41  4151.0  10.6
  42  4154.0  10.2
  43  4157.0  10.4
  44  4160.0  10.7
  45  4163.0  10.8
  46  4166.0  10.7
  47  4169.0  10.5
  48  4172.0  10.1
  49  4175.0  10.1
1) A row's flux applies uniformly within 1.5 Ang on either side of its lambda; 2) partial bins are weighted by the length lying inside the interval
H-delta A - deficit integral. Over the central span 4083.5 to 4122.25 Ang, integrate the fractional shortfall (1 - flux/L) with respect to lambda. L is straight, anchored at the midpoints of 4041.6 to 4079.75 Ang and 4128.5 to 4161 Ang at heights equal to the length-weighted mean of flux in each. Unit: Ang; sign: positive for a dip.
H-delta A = 1.2 Ang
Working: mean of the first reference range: 9.95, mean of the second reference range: 10.5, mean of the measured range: 9.89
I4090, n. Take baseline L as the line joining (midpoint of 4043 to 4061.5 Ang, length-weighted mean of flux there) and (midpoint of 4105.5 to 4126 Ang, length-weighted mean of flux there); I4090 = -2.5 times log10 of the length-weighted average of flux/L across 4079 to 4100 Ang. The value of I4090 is 0.01 mag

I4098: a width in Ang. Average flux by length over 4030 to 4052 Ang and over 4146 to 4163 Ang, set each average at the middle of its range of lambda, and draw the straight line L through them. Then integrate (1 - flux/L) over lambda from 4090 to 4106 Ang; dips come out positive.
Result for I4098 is 1.8 Ang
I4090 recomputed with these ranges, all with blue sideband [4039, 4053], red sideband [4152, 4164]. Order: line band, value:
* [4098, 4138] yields 0.05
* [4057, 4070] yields 0.02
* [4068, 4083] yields 0.02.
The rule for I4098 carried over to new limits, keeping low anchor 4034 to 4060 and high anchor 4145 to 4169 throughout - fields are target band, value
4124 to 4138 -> 0.1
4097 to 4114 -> 1.9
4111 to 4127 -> -0.1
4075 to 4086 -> 0.3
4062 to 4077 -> 0.5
